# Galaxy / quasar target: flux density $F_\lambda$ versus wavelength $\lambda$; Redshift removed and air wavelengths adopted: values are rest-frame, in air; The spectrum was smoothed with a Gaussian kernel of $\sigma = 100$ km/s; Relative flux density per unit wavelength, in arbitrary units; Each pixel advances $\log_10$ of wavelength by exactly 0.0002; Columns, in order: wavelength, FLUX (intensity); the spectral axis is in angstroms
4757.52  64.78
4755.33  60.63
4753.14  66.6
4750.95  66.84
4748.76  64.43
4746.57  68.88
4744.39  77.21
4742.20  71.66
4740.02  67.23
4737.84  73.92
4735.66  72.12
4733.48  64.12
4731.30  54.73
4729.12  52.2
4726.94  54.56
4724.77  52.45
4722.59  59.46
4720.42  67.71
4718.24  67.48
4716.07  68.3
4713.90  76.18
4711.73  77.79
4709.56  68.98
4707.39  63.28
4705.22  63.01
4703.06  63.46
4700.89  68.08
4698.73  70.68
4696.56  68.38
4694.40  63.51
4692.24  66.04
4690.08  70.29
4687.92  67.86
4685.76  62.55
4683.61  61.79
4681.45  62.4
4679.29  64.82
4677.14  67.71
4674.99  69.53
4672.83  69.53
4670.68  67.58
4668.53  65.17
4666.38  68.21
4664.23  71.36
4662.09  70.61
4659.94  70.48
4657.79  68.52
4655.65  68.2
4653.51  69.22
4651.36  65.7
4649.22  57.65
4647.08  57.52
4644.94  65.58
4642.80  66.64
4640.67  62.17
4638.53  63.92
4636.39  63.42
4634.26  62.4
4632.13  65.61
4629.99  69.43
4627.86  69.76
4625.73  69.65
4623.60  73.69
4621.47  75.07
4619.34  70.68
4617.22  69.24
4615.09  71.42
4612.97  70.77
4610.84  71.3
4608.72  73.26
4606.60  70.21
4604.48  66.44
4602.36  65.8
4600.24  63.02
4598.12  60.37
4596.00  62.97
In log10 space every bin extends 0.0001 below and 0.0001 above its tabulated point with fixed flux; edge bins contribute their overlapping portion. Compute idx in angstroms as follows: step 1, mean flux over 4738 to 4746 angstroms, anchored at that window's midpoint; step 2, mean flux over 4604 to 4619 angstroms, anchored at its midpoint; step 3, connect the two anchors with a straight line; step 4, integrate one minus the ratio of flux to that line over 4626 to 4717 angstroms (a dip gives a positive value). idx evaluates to 5.8 angstroms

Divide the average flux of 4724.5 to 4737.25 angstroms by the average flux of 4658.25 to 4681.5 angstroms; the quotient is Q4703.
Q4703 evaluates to 0.87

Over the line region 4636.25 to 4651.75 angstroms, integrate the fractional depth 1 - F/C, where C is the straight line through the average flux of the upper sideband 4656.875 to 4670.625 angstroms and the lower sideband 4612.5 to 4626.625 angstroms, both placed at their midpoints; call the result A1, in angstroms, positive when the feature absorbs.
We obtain 1.6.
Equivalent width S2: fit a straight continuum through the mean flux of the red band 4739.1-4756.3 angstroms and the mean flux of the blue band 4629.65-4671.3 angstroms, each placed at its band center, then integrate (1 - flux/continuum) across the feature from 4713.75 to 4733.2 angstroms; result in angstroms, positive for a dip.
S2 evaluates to 1.9 angstroms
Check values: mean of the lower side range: 65.9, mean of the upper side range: 68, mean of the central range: 60.8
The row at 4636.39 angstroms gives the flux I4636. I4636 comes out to 63.42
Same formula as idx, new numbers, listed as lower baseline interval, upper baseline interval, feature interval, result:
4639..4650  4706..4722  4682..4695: 0.3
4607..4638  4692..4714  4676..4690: 0.7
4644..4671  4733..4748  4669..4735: 3.5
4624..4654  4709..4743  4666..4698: -0.6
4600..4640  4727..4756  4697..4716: -0.6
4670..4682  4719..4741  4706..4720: -1.4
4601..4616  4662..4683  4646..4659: 0.7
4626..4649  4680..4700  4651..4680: -1.4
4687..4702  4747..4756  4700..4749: 0.3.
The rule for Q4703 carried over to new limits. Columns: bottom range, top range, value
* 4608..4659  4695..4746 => 0.98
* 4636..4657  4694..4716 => 1.07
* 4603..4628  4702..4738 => 0.91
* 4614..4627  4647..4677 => 0.94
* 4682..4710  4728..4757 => 1.00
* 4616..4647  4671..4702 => 0.99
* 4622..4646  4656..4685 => 1.01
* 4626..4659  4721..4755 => 0.99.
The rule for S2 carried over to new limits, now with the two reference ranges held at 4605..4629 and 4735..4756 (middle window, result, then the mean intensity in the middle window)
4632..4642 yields 1.1 angstroms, 63.4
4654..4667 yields 0.2 angstroms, 69.6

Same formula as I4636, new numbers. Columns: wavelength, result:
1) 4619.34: 70.68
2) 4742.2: 71.66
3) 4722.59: 59.46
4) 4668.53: 65.17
